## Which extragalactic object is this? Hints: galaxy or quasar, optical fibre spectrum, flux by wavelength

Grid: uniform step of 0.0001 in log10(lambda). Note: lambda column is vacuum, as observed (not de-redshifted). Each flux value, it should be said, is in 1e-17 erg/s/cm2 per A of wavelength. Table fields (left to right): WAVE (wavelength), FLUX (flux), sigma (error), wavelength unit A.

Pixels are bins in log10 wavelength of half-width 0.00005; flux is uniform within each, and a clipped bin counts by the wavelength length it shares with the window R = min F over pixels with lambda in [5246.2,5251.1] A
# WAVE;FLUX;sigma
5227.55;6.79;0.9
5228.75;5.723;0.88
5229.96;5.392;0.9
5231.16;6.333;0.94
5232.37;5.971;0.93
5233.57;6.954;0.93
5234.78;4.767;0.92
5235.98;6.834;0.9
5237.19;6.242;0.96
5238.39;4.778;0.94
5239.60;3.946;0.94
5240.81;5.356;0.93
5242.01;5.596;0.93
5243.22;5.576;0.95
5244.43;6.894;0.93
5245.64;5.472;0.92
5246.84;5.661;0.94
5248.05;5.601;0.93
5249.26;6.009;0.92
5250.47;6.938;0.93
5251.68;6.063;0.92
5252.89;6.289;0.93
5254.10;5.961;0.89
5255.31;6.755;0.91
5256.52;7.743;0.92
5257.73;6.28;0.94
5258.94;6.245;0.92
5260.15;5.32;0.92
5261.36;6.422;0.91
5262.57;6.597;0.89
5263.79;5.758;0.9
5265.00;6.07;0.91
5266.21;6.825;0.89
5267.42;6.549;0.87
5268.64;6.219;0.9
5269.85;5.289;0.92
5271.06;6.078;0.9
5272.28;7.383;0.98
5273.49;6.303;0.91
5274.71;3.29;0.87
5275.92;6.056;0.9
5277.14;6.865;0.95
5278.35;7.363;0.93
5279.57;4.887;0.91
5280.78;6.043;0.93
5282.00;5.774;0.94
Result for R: 5.601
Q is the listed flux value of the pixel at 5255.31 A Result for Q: 6.755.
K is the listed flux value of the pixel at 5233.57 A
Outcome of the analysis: 6.954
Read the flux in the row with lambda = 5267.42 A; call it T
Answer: 6.549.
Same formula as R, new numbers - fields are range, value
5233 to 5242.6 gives 3.946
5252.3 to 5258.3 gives 5.961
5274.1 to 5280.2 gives 3.29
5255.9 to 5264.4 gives 5.32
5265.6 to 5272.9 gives 5.289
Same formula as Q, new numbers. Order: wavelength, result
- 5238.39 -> 4.778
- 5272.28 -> 7.383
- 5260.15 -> 5.32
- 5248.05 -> 5.601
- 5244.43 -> 6.894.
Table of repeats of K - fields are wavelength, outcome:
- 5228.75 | 5.723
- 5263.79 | 5.758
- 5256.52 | 7.743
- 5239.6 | 3.946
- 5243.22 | 5.576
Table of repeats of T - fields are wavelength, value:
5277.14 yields 6.865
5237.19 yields 6.242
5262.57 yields 6.597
